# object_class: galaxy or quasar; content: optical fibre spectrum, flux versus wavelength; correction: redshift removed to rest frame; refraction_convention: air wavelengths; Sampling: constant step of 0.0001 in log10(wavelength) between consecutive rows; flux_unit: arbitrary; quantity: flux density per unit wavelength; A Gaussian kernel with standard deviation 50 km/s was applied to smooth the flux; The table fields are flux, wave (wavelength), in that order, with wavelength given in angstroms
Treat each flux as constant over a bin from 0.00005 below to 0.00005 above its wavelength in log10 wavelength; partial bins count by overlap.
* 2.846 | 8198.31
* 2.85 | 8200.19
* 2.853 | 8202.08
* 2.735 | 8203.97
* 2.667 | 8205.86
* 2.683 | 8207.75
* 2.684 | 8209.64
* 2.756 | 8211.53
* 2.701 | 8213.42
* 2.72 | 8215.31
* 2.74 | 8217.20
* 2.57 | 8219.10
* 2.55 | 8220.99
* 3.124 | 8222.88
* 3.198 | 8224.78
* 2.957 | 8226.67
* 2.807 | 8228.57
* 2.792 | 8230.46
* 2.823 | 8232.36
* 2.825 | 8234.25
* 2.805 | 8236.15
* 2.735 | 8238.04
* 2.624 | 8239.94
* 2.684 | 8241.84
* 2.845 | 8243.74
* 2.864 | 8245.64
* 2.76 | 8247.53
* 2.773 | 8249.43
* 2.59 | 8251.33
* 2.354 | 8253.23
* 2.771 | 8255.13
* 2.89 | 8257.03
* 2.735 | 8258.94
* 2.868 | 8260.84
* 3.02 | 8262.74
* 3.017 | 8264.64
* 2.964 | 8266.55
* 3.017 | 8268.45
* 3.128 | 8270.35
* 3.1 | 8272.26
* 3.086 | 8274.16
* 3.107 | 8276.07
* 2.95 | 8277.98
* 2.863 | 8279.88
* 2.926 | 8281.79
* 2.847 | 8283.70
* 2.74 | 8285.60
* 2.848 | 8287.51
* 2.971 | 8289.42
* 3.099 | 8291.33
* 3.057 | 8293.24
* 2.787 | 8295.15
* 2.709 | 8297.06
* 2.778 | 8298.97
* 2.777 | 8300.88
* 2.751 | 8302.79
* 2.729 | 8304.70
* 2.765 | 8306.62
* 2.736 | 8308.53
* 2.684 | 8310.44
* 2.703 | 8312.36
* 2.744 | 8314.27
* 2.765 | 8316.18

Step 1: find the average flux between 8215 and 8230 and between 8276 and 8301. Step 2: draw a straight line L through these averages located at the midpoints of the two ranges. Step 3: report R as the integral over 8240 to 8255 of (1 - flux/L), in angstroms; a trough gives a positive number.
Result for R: 0.8 angstroms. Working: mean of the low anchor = 2.84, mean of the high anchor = 2.89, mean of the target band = 2.7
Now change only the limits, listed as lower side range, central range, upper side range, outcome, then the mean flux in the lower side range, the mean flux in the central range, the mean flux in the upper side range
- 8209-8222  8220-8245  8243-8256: -1.3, 2.68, 2.83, 2.71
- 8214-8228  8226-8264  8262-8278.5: 2.0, 2.83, 2.78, 3.04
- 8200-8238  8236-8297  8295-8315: -2.3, 2.79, 2.87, 2.74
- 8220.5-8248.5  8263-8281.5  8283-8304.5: -1.2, 2.83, 3.02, 2.85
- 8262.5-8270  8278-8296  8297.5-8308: -0.3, 3.01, 2.91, 2.76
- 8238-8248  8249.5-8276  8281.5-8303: -0.9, 2.75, 2.89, 2.86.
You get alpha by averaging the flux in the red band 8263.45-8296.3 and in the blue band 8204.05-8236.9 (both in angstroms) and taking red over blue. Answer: 1.07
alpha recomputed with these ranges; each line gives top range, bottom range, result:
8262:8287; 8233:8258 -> 1.09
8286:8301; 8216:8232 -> 1.01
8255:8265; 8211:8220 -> 1.07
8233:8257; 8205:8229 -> 0.98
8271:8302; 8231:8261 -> 1.06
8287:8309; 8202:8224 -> 1.04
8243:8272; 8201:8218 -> 1.04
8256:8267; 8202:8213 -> 1.07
